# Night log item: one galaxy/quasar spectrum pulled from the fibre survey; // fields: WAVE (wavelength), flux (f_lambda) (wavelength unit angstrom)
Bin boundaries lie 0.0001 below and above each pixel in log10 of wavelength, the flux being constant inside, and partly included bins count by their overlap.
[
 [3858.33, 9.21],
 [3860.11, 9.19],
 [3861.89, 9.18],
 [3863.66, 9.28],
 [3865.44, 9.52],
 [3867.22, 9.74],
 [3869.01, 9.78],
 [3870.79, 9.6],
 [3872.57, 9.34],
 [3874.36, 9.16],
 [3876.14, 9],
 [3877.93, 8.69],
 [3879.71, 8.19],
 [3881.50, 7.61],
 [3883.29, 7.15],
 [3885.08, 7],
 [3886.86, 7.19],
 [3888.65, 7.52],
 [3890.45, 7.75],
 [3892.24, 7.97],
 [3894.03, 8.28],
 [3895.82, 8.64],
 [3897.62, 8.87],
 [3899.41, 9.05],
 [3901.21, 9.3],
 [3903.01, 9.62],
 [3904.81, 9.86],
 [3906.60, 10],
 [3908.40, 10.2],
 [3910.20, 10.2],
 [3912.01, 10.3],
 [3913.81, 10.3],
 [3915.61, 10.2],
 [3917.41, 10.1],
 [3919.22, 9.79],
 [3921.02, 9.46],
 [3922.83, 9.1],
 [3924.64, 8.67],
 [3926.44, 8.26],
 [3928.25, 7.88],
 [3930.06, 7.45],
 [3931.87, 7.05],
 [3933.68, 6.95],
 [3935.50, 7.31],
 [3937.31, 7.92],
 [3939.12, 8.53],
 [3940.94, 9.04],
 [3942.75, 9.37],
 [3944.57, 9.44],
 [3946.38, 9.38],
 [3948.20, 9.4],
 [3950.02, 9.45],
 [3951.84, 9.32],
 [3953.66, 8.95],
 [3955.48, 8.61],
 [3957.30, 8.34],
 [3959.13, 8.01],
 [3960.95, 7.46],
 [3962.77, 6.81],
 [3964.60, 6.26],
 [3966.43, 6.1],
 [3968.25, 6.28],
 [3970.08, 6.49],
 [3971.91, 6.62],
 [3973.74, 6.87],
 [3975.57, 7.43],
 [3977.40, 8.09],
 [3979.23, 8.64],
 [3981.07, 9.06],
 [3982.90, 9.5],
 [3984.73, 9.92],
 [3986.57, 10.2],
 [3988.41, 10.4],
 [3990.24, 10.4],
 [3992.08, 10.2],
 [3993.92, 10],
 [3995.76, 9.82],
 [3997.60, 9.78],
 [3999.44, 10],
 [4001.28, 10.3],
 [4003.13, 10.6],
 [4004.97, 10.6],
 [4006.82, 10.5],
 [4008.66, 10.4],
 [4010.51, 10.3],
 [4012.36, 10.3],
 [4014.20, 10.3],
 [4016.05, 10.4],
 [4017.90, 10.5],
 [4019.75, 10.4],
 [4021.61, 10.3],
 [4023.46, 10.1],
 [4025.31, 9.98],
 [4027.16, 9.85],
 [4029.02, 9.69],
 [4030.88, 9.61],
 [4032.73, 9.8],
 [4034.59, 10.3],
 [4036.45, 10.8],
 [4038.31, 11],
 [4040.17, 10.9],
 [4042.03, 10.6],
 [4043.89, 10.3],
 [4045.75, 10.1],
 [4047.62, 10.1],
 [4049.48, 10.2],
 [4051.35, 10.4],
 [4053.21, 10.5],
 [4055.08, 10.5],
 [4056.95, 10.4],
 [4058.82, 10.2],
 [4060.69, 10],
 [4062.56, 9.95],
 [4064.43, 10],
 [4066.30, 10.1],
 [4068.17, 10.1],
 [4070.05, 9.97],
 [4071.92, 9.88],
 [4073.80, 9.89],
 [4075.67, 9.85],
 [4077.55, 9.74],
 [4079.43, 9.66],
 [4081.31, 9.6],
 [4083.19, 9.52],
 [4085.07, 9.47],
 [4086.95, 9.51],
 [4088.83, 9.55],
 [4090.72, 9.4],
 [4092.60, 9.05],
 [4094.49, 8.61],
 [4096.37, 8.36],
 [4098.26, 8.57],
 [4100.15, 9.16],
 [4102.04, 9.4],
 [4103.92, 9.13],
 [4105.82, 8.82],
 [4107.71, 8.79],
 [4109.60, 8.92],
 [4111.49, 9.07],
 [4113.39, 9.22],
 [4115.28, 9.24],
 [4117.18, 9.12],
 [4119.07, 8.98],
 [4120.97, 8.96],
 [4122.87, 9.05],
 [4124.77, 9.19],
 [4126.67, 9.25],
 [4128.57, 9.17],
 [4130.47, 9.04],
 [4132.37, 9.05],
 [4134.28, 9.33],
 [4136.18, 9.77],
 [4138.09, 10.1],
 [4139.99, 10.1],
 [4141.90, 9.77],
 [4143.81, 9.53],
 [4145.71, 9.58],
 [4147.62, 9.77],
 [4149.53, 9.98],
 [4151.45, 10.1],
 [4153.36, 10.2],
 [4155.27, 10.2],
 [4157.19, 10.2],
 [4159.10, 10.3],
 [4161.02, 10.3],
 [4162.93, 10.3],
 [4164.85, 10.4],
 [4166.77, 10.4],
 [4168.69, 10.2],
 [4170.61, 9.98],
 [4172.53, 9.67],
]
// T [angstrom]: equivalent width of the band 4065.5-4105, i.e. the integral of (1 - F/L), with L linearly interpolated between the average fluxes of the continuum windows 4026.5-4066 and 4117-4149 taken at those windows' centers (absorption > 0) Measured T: 1.71 angstrom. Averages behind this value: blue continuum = 10.2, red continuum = 9.42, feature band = 9.45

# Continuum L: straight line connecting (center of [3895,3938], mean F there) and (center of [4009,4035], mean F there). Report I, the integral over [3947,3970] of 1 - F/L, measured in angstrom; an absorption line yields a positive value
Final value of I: 3.8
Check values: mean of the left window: 9.02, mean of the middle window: 7.88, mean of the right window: 10.1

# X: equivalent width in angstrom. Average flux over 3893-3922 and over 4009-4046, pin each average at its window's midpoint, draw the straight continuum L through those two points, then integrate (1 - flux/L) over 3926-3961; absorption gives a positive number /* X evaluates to 5.0 angstrom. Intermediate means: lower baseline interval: 9.63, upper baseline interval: 10.3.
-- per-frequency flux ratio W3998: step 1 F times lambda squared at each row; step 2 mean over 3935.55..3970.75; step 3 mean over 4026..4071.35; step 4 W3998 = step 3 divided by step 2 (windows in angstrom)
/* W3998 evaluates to 1.32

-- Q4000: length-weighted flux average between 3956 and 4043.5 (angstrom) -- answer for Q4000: 9.38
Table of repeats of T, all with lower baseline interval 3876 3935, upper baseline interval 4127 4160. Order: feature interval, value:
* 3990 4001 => -1.1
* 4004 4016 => -1.6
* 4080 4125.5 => 2.2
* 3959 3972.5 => 3.4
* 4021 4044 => -2.4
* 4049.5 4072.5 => -1.9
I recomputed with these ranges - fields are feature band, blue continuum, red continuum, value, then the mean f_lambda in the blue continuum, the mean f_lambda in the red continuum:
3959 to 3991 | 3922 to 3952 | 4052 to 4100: 2.9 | 8.48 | 9.69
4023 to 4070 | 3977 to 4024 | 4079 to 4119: -2.9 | 10.1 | 9.14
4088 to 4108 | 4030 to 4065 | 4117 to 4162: 1.9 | 10.3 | 9.64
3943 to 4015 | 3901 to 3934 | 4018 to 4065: 5.6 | 9.23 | 10.2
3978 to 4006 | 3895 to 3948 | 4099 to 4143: -2.5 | 9.05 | 9.24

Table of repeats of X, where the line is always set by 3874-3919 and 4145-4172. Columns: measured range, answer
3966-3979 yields 3.2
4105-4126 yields 1.9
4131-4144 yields 0.5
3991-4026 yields -3.1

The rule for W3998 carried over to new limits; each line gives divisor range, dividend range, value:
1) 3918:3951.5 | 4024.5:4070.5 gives 1.26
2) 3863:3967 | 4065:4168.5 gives 1.21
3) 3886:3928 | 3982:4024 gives 1.17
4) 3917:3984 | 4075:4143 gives 1.22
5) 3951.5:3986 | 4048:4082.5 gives 1.35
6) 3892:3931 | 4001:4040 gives 1.17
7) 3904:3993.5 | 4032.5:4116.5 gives 1.19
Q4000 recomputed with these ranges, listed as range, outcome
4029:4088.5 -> 10.1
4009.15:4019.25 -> 10.4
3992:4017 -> 10.3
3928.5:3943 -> 7.89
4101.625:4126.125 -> 9.06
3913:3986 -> 8.35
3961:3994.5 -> 8.26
